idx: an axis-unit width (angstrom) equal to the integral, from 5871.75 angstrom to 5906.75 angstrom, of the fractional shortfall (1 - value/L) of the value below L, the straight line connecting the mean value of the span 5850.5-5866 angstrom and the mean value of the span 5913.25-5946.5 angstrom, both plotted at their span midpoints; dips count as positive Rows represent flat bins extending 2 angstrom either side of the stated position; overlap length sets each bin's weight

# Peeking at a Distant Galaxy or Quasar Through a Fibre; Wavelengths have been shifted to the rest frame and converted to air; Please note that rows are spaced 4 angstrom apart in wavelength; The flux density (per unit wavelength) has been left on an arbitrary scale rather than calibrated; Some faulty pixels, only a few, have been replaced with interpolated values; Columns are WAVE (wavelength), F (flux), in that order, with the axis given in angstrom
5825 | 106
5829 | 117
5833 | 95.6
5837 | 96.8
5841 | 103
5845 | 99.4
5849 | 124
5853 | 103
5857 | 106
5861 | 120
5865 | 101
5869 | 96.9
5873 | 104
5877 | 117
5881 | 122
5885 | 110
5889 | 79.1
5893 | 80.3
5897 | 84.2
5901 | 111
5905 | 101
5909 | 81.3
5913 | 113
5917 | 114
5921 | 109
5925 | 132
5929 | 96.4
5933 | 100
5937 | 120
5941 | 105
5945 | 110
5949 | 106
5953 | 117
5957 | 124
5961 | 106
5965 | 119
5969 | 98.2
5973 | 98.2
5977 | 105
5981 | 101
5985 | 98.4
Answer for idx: 2.8 angstrom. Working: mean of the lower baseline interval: 108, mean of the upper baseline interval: 111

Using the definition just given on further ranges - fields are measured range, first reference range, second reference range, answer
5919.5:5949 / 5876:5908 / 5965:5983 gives -2.62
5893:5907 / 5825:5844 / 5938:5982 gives 1.31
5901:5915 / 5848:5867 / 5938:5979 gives 1.20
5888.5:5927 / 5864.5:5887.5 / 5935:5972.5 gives 2.89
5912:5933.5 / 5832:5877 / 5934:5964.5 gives -0.18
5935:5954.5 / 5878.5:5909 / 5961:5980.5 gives -1.73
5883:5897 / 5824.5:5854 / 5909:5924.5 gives 2.51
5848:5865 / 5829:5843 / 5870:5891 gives -1.29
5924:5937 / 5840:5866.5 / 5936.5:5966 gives 0.30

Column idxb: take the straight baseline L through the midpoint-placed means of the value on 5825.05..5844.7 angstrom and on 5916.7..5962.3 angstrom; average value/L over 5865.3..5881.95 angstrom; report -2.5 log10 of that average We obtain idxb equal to -0.02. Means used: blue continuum 103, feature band 108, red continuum 112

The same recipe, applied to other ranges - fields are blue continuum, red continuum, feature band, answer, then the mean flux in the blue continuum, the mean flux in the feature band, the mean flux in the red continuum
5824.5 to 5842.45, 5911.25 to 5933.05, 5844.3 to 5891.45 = 0.00 mag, 104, 107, 112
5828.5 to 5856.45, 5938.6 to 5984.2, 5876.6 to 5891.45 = 0.01 mag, 105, 105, 108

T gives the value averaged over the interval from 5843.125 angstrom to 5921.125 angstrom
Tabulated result 104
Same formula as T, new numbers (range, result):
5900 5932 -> 107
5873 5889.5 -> 109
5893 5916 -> 97.2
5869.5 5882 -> 112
